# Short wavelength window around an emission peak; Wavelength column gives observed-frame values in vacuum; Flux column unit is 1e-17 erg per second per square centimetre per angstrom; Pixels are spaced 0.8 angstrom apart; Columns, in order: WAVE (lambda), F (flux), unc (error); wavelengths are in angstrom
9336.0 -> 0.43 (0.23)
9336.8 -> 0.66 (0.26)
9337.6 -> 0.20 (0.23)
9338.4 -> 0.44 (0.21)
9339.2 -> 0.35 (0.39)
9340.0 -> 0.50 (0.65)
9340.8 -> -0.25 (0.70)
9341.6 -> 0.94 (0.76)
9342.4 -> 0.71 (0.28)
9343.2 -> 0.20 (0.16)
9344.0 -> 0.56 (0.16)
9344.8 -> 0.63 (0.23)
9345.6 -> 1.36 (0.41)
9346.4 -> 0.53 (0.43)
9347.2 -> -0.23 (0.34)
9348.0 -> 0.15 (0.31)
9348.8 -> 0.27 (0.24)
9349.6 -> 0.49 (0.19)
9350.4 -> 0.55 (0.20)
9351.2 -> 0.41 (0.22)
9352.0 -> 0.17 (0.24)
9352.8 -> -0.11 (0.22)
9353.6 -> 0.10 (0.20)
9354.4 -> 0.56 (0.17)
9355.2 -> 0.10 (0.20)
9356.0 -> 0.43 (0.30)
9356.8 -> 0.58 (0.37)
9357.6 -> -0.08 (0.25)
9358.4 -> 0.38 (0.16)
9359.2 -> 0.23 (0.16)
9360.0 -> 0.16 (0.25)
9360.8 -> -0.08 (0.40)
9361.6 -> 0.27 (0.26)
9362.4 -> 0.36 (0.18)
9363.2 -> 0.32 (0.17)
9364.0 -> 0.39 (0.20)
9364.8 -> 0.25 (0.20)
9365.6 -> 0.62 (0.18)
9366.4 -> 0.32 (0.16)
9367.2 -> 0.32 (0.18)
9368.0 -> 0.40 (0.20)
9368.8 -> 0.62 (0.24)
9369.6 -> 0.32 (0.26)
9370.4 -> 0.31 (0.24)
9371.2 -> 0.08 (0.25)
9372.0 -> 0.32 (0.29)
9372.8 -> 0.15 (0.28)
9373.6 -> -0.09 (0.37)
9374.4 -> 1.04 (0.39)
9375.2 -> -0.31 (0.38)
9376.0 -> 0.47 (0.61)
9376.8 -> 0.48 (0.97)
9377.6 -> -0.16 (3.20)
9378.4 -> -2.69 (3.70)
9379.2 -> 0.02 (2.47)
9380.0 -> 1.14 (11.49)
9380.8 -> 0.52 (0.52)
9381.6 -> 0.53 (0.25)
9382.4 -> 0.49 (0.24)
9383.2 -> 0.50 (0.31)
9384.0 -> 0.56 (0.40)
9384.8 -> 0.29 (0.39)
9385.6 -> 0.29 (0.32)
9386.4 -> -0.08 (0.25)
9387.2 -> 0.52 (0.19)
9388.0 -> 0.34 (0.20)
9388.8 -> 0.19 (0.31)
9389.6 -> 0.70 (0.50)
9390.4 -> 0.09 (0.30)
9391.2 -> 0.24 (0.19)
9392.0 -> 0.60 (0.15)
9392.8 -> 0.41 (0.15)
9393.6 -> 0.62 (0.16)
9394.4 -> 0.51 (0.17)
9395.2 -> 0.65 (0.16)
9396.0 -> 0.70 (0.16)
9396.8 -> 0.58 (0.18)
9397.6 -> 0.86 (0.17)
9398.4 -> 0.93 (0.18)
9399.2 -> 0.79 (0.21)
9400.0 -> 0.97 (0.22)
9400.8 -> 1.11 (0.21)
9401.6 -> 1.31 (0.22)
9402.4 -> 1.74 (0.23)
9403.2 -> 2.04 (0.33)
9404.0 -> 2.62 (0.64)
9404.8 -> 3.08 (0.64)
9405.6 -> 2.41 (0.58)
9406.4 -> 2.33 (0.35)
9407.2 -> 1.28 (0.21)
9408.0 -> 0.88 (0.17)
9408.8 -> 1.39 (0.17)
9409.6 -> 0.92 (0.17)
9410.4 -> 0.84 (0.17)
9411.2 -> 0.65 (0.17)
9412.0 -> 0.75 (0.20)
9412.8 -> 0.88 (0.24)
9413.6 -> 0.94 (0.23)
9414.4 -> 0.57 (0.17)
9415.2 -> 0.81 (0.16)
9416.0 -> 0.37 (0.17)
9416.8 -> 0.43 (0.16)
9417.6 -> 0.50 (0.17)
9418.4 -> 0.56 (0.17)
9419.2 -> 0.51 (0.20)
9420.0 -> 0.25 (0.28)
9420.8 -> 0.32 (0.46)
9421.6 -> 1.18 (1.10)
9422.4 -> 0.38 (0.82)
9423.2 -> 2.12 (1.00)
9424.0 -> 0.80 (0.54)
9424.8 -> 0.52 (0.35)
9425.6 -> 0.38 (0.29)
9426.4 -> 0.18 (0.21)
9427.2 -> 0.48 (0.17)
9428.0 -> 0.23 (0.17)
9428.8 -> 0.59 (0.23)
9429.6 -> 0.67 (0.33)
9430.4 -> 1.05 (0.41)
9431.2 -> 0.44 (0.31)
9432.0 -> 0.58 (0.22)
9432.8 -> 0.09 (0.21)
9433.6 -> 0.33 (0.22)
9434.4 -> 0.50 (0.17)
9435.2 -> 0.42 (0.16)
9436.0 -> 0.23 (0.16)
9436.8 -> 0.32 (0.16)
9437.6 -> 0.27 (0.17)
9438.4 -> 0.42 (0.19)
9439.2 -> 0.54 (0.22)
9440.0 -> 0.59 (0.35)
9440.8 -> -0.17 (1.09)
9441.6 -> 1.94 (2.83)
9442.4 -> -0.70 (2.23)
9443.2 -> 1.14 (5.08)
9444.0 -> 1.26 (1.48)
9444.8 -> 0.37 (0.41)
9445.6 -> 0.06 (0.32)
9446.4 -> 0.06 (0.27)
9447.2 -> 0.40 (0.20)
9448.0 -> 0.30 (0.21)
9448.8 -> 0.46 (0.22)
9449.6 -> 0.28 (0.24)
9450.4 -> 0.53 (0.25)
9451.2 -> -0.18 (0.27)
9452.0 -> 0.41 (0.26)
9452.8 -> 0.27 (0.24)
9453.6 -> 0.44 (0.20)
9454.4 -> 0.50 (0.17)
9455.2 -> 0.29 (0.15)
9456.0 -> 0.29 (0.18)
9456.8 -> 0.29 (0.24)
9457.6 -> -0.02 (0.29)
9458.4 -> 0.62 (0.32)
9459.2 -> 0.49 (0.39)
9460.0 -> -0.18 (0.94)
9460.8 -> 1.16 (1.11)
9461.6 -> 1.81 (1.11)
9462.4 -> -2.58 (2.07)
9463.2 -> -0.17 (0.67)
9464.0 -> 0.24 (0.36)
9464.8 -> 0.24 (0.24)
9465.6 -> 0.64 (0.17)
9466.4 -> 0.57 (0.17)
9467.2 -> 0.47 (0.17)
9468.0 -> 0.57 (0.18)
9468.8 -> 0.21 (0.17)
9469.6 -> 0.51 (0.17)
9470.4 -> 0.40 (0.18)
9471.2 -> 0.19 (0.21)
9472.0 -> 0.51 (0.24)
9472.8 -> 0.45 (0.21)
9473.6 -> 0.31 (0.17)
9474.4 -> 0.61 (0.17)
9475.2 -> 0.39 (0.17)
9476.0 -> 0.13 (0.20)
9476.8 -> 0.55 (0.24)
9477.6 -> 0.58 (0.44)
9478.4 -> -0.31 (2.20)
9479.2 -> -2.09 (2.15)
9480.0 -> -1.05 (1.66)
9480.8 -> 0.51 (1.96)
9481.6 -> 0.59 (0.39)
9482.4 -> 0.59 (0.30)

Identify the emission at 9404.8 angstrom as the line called [O III] 5007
